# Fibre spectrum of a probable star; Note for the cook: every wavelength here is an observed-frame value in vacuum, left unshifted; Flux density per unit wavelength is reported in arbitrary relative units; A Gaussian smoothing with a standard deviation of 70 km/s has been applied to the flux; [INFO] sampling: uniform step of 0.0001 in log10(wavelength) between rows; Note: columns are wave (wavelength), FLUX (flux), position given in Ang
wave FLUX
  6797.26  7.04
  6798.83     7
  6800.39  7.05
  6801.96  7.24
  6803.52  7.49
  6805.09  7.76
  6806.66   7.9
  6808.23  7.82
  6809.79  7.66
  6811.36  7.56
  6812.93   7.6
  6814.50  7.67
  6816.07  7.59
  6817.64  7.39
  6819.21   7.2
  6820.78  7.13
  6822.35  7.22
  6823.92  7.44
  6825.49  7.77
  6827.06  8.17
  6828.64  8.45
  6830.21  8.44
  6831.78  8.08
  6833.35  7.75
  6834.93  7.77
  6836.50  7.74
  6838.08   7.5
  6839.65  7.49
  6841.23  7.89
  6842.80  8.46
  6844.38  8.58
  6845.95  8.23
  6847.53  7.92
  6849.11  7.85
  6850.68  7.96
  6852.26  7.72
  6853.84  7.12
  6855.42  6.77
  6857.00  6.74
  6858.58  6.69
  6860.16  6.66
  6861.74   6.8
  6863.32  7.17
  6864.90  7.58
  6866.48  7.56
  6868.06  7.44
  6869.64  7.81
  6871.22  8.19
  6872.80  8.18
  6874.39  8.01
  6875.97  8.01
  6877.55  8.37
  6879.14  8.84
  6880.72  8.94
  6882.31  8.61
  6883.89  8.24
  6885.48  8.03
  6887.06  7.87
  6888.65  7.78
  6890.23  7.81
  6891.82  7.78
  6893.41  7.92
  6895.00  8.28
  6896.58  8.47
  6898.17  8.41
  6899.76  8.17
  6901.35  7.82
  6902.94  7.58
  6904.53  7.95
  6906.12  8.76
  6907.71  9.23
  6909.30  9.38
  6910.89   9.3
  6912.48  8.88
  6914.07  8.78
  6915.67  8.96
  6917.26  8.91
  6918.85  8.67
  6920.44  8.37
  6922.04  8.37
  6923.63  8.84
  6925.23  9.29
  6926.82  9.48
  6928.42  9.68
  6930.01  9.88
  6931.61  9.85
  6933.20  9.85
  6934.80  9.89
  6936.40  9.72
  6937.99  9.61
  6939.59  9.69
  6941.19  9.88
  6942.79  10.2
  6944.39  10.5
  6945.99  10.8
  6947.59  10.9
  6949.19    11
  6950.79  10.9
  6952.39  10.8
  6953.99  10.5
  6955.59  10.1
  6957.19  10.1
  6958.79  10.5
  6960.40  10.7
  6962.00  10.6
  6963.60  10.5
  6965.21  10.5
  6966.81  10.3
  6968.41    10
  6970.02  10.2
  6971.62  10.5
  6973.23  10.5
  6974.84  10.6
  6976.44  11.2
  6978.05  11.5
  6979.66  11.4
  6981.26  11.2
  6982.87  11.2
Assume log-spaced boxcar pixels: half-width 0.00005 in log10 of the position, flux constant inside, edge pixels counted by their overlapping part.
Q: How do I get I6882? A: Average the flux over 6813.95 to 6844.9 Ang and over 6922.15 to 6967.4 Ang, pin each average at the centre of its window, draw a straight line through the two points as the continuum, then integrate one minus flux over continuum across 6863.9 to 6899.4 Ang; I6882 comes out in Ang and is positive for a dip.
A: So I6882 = 3.0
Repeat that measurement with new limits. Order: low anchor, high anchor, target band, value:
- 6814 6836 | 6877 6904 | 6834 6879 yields 1.5 Ang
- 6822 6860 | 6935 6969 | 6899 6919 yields 1.5 Ang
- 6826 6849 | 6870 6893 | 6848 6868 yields 2.1 Ang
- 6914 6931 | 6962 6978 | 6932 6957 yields -1.4 Ang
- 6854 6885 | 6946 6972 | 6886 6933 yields 1.7 Ang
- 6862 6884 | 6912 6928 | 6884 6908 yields 1.0 Ang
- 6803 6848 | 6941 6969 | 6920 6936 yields 0.9 Ang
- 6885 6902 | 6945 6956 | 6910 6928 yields 0.6 Ang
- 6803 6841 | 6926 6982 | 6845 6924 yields 7.9 Ang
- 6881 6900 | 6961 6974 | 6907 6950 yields -1.4 Ang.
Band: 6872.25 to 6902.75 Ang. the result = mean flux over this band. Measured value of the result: 8.17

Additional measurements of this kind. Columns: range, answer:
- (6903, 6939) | 9.14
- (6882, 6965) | 9.29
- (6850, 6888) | 7.72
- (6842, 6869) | 7.49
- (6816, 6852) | 7.83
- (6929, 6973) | 10.3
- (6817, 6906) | 7.83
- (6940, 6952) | 10.6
